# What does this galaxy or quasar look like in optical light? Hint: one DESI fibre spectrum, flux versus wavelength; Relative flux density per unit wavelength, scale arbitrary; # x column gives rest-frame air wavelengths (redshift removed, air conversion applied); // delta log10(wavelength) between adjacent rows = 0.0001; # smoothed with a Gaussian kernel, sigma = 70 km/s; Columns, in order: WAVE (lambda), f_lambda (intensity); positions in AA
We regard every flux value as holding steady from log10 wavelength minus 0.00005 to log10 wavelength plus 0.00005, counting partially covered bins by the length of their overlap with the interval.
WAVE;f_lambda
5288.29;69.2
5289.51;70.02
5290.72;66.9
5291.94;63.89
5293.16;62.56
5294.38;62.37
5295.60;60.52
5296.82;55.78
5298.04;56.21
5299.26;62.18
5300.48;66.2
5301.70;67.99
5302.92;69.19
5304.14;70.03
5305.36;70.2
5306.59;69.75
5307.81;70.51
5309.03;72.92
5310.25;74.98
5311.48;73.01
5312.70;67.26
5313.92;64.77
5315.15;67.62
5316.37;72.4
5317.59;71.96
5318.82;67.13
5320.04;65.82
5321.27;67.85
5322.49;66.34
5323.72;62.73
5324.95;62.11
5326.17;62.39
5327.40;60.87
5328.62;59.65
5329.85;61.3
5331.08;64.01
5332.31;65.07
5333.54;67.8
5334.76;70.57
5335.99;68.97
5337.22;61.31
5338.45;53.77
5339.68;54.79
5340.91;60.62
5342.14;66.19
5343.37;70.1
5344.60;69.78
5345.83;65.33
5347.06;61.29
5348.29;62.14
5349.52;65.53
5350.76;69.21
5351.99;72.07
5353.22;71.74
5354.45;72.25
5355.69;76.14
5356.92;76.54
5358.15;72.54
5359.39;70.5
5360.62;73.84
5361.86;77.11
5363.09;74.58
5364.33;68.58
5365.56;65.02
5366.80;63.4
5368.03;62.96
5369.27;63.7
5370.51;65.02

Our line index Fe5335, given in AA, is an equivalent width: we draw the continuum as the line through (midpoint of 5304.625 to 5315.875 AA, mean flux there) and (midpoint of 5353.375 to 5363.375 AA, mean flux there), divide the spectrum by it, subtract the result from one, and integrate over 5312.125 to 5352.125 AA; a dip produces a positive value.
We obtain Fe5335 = 3.8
